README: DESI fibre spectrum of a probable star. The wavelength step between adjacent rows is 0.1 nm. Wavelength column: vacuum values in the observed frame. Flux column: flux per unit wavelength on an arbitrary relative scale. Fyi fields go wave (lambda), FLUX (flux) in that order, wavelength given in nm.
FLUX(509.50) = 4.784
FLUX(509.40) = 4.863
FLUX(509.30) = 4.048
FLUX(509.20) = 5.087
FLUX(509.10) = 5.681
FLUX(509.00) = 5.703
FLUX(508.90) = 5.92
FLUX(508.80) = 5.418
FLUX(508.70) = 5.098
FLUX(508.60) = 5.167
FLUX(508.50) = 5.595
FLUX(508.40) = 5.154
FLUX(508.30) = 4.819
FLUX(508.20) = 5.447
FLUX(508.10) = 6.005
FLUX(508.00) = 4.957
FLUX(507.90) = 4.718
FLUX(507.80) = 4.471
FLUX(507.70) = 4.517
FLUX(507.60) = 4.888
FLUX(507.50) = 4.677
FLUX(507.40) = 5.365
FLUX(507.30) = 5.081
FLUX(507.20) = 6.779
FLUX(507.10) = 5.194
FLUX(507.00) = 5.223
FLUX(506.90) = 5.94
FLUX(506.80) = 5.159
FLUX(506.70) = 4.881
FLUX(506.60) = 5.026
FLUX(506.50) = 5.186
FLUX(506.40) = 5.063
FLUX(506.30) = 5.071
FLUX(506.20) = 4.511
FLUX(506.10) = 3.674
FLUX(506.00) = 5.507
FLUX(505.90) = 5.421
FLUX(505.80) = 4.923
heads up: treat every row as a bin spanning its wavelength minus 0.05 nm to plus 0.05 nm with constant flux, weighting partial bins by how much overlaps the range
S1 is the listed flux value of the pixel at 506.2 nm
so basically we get 4.511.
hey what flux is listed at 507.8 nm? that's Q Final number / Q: 4.471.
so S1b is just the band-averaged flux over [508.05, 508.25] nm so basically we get 5.73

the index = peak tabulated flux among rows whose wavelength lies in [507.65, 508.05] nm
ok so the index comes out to 4.957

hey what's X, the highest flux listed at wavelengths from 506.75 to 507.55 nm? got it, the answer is 6.779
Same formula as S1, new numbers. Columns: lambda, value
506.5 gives 5.186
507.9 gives 4.718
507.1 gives 5.194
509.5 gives 4.784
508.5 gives 5.595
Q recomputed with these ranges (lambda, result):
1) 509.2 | 5.087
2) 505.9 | 5.421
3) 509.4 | 4.863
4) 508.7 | 5.098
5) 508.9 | 5.92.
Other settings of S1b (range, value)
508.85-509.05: 5.81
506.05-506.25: 4.09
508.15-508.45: 5.14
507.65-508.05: 4.67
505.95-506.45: 4.77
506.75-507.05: 5.44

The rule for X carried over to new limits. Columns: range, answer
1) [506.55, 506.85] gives 5.159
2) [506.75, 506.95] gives 5.94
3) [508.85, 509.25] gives 5.92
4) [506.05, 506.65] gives 5.186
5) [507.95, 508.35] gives 6.005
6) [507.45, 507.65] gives 4.888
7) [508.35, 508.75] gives 5.595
